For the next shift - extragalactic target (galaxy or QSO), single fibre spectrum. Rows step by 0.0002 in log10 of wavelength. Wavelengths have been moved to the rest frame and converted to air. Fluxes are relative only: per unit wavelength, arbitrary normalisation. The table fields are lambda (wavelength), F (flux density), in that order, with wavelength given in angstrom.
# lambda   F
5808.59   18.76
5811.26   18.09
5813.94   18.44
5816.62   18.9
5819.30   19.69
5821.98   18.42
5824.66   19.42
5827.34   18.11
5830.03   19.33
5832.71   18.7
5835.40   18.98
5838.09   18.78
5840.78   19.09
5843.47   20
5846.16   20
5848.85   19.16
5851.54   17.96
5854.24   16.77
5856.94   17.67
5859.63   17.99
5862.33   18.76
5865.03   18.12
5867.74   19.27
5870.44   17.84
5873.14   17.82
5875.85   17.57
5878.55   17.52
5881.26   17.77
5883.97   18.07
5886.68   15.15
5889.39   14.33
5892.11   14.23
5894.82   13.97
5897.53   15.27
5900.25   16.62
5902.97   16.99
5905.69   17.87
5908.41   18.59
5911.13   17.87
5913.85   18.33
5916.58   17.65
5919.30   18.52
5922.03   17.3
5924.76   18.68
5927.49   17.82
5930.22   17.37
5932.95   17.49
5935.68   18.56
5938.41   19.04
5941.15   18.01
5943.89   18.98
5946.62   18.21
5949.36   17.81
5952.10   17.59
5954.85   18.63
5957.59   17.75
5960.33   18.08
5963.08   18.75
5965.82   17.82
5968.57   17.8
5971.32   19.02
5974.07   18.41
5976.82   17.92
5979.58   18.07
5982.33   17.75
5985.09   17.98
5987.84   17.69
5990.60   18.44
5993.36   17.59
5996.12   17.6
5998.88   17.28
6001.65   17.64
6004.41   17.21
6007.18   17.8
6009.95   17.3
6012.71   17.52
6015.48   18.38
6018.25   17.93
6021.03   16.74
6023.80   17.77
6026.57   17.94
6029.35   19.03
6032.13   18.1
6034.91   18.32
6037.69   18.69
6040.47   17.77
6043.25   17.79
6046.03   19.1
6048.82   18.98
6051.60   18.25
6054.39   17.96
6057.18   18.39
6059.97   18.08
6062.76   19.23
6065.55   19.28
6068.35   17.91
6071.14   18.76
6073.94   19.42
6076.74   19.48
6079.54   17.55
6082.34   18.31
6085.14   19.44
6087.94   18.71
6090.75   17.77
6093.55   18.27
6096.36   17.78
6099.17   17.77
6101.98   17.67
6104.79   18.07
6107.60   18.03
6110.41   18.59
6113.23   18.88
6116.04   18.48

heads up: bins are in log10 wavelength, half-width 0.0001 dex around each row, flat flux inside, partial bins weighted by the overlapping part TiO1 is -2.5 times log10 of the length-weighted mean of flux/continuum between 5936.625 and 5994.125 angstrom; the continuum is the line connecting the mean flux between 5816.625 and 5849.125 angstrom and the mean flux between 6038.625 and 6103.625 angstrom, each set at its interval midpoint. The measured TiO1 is 0.03 mag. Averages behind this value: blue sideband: 19.1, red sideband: 18.4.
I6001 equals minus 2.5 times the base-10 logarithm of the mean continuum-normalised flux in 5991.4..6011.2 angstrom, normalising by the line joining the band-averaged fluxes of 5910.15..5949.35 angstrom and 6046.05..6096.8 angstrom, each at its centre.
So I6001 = 0.05 mag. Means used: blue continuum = 18.1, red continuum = 18.6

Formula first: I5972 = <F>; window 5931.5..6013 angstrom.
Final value 18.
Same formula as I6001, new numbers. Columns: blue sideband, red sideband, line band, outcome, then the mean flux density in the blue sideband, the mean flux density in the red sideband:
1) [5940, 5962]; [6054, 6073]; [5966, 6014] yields 0.03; 18.1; 18.6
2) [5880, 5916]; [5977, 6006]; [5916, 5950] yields -0.07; 16.6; 17.7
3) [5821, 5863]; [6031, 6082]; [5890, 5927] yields 0.10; 18.7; 18.5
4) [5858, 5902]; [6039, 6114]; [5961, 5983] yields -0.04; 16.9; 18.4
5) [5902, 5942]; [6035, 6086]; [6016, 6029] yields 0.04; 18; 18.6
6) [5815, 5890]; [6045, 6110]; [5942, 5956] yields 0.01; 18.3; 18.4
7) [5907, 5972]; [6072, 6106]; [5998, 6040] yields 0.02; 18.1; 18.4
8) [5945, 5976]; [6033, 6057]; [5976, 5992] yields 0.02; 18.2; 18.4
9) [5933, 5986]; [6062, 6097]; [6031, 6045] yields 0.02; 18.2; 18.6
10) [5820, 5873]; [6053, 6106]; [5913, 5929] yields 0.03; 18.6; 18.4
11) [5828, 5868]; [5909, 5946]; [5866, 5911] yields 0.10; 18.7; 18.1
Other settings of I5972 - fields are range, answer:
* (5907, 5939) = 18.1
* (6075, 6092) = 18.6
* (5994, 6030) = 17.7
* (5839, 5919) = 17.5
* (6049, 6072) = 18.5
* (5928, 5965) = 18.2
